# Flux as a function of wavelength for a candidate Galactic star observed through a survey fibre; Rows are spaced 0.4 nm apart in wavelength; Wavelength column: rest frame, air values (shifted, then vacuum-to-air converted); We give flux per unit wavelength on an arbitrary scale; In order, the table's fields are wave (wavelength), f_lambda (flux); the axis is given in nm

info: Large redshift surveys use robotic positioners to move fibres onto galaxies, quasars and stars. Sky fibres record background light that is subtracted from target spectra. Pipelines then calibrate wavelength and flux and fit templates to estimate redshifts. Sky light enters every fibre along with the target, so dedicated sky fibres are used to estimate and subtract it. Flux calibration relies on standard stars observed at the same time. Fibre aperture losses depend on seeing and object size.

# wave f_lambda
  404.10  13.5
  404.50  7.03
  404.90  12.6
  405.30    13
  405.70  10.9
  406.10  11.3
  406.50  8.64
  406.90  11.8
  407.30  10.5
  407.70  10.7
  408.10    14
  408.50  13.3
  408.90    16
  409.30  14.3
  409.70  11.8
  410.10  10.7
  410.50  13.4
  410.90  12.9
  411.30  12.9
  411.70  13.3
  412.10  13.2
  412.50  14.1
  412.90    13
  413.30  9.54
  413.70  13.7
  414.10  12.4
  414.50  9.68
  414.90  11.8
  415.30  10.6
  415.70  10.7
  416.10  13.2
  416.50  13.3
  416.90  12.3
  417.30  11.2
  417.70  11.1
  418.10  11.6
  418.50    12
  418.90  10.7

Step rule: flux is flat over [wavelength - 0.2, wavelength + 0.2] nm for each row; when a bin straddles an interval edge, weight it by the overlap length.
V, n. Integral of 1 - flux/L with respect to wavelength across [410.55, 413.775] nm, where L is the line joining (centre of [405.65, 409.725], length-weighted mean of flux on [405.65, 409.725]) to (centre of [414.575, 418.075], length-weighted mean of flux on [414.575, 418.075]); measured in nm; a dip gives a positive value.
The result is -0.24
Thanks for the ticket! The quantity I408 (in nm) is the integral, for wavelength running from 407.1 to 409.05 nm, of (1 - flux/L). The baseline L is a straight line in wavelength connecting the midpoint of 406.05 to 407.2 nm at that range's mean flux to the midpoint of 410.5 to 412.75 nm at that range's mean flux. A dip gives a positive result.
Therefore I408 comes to -0.256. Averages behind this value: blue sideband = 10.5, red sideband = 13.3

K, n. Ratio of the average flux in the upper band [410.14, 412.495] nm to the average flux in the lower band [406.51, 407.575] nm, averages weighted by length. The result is 1.2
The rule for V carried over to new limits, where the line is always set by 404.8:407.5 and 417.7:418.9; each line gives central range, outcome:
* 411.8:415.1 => -0.242 nm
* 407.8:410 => -0.454 nm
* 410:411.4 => -0.156 nm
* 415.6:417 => -0.128 nm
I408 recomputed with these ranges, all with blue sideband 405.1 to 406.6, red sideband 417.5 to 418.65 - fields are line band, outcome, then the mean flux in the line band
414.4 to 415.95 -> 0.082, 10.8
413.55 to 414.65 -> -0.052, 11.9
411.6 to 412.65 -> -0.203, 13.5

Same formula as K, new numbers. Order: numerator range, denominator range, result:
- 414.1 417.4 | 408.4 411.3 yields 0.88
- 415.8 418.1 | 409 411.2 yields 0.95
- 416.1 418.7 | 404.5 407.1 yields 1.09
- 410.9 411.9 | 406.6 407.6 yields 1.20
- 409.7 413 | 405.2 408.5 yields 1.13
